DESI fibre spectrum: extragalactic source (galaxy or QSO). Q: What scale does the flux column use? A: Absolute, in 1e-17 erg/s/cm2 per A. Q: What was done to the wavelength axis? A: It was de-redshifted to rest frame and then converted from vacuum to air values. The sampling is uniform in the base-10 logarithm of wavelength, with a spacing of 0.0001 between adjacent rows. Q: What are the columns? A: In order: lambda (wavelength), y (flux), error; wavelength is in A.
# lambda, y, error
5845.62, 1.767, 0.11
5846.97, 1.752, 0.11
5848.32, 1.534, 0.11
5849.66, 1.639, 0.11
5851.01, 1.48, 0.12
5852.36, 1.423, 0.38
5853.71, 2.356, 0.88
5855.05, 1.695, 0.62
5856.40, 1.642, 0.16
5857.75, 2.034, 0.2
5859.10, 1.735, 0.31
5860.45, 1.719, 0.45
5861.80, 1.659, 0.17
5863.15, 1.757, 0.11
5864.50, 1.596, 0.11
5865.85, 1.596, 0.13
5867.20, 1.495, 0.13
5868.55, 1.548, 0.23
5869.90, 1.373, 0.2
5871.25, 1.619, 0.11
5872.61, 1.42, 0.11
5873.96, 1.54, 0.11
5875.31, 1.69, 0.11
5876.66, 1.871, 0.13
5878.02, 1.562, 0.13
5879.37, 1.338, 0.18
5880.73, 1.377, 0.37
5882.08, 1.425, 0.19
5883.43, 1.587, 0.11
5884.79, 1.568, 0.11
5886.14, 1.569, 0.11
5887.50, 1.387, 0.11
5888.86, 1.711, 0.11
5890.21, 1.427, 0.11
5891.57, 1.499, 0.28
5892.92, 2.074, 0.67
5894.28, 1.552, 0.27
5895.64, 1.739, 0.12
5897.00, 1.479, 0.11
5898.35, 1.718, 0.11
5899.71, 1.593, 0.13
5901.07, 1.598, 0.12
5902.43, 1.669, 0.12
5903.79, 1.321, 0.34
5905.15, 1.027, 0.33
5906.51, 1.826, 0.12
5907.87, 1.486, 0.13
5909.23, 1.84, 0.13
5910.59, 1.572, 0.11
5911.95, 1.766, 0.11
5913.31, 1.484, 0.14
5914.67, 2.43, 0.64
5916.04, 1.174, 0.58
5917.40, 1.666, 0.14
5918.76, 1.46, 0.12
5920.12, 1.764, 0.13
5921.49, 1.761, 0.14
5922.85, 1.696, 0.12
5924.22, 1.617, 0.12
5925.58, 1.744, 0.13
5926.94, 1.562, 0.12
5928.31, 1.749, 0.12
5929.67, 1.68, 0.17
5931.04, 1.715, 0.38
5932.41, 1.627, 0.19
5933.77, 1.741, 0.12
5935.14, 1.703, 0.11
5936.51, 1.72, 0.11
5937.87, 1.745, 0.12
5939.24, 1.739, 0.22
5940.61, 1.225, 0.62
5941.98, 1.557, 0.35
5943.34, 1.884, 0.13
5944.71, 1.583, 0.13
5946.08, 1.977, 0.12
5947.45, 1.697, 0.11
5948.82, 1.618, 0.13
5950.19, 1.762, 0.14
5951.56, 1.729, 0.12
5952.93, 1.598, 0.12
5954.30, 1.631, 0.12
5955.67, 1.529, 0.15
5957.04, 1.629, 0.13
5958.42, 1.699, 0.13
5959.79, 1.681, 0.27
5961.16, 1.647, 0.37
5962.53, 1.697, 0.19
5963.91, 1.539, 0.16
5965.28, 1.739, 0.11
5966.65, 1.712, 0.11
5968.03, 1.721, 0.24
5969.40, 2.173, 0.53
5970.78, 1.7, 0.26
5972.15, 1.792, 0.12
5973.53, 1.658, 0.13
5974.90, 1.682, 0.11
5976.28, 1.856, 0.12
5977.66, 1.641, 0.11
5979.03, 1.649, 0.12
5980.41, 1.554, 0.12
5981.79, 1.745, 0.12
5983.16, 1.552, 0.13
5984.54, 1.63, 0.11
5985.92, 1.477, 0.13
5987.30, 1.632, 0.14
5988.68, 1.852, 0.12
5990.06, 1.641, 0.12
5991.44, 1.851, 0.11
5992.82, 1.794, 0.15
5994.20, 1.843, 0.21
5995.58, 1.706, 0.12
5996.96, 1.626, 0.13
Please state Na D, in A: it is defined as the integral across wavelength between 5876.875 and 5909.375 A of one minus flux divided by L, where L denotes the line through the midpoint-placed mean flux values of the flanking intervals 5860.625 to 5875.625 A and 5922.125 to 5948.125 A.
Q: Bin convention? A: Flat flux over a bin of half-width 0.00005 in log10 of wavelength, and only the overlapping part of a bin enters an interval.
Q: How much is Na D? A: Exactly 1.2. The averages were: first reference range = 1.57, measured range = 1.56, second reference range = 1.68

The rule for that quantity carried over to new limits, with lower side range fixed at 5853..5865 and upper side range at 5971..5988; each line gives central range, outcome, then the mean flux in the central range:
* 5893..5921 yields 2.0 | 1.62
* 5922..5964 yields 0.7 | 1.67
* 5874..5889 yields 1.9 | 1.55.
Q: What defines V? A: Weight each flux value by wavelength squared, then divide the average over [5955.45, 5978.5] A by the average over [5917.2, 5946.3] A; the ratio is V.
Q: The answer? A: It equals 1.0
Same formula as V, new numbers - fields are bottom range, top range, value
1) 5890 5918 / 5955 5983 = 1.07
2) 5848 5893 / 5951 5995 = 1.09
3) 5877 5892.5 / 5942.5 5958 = 1.14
